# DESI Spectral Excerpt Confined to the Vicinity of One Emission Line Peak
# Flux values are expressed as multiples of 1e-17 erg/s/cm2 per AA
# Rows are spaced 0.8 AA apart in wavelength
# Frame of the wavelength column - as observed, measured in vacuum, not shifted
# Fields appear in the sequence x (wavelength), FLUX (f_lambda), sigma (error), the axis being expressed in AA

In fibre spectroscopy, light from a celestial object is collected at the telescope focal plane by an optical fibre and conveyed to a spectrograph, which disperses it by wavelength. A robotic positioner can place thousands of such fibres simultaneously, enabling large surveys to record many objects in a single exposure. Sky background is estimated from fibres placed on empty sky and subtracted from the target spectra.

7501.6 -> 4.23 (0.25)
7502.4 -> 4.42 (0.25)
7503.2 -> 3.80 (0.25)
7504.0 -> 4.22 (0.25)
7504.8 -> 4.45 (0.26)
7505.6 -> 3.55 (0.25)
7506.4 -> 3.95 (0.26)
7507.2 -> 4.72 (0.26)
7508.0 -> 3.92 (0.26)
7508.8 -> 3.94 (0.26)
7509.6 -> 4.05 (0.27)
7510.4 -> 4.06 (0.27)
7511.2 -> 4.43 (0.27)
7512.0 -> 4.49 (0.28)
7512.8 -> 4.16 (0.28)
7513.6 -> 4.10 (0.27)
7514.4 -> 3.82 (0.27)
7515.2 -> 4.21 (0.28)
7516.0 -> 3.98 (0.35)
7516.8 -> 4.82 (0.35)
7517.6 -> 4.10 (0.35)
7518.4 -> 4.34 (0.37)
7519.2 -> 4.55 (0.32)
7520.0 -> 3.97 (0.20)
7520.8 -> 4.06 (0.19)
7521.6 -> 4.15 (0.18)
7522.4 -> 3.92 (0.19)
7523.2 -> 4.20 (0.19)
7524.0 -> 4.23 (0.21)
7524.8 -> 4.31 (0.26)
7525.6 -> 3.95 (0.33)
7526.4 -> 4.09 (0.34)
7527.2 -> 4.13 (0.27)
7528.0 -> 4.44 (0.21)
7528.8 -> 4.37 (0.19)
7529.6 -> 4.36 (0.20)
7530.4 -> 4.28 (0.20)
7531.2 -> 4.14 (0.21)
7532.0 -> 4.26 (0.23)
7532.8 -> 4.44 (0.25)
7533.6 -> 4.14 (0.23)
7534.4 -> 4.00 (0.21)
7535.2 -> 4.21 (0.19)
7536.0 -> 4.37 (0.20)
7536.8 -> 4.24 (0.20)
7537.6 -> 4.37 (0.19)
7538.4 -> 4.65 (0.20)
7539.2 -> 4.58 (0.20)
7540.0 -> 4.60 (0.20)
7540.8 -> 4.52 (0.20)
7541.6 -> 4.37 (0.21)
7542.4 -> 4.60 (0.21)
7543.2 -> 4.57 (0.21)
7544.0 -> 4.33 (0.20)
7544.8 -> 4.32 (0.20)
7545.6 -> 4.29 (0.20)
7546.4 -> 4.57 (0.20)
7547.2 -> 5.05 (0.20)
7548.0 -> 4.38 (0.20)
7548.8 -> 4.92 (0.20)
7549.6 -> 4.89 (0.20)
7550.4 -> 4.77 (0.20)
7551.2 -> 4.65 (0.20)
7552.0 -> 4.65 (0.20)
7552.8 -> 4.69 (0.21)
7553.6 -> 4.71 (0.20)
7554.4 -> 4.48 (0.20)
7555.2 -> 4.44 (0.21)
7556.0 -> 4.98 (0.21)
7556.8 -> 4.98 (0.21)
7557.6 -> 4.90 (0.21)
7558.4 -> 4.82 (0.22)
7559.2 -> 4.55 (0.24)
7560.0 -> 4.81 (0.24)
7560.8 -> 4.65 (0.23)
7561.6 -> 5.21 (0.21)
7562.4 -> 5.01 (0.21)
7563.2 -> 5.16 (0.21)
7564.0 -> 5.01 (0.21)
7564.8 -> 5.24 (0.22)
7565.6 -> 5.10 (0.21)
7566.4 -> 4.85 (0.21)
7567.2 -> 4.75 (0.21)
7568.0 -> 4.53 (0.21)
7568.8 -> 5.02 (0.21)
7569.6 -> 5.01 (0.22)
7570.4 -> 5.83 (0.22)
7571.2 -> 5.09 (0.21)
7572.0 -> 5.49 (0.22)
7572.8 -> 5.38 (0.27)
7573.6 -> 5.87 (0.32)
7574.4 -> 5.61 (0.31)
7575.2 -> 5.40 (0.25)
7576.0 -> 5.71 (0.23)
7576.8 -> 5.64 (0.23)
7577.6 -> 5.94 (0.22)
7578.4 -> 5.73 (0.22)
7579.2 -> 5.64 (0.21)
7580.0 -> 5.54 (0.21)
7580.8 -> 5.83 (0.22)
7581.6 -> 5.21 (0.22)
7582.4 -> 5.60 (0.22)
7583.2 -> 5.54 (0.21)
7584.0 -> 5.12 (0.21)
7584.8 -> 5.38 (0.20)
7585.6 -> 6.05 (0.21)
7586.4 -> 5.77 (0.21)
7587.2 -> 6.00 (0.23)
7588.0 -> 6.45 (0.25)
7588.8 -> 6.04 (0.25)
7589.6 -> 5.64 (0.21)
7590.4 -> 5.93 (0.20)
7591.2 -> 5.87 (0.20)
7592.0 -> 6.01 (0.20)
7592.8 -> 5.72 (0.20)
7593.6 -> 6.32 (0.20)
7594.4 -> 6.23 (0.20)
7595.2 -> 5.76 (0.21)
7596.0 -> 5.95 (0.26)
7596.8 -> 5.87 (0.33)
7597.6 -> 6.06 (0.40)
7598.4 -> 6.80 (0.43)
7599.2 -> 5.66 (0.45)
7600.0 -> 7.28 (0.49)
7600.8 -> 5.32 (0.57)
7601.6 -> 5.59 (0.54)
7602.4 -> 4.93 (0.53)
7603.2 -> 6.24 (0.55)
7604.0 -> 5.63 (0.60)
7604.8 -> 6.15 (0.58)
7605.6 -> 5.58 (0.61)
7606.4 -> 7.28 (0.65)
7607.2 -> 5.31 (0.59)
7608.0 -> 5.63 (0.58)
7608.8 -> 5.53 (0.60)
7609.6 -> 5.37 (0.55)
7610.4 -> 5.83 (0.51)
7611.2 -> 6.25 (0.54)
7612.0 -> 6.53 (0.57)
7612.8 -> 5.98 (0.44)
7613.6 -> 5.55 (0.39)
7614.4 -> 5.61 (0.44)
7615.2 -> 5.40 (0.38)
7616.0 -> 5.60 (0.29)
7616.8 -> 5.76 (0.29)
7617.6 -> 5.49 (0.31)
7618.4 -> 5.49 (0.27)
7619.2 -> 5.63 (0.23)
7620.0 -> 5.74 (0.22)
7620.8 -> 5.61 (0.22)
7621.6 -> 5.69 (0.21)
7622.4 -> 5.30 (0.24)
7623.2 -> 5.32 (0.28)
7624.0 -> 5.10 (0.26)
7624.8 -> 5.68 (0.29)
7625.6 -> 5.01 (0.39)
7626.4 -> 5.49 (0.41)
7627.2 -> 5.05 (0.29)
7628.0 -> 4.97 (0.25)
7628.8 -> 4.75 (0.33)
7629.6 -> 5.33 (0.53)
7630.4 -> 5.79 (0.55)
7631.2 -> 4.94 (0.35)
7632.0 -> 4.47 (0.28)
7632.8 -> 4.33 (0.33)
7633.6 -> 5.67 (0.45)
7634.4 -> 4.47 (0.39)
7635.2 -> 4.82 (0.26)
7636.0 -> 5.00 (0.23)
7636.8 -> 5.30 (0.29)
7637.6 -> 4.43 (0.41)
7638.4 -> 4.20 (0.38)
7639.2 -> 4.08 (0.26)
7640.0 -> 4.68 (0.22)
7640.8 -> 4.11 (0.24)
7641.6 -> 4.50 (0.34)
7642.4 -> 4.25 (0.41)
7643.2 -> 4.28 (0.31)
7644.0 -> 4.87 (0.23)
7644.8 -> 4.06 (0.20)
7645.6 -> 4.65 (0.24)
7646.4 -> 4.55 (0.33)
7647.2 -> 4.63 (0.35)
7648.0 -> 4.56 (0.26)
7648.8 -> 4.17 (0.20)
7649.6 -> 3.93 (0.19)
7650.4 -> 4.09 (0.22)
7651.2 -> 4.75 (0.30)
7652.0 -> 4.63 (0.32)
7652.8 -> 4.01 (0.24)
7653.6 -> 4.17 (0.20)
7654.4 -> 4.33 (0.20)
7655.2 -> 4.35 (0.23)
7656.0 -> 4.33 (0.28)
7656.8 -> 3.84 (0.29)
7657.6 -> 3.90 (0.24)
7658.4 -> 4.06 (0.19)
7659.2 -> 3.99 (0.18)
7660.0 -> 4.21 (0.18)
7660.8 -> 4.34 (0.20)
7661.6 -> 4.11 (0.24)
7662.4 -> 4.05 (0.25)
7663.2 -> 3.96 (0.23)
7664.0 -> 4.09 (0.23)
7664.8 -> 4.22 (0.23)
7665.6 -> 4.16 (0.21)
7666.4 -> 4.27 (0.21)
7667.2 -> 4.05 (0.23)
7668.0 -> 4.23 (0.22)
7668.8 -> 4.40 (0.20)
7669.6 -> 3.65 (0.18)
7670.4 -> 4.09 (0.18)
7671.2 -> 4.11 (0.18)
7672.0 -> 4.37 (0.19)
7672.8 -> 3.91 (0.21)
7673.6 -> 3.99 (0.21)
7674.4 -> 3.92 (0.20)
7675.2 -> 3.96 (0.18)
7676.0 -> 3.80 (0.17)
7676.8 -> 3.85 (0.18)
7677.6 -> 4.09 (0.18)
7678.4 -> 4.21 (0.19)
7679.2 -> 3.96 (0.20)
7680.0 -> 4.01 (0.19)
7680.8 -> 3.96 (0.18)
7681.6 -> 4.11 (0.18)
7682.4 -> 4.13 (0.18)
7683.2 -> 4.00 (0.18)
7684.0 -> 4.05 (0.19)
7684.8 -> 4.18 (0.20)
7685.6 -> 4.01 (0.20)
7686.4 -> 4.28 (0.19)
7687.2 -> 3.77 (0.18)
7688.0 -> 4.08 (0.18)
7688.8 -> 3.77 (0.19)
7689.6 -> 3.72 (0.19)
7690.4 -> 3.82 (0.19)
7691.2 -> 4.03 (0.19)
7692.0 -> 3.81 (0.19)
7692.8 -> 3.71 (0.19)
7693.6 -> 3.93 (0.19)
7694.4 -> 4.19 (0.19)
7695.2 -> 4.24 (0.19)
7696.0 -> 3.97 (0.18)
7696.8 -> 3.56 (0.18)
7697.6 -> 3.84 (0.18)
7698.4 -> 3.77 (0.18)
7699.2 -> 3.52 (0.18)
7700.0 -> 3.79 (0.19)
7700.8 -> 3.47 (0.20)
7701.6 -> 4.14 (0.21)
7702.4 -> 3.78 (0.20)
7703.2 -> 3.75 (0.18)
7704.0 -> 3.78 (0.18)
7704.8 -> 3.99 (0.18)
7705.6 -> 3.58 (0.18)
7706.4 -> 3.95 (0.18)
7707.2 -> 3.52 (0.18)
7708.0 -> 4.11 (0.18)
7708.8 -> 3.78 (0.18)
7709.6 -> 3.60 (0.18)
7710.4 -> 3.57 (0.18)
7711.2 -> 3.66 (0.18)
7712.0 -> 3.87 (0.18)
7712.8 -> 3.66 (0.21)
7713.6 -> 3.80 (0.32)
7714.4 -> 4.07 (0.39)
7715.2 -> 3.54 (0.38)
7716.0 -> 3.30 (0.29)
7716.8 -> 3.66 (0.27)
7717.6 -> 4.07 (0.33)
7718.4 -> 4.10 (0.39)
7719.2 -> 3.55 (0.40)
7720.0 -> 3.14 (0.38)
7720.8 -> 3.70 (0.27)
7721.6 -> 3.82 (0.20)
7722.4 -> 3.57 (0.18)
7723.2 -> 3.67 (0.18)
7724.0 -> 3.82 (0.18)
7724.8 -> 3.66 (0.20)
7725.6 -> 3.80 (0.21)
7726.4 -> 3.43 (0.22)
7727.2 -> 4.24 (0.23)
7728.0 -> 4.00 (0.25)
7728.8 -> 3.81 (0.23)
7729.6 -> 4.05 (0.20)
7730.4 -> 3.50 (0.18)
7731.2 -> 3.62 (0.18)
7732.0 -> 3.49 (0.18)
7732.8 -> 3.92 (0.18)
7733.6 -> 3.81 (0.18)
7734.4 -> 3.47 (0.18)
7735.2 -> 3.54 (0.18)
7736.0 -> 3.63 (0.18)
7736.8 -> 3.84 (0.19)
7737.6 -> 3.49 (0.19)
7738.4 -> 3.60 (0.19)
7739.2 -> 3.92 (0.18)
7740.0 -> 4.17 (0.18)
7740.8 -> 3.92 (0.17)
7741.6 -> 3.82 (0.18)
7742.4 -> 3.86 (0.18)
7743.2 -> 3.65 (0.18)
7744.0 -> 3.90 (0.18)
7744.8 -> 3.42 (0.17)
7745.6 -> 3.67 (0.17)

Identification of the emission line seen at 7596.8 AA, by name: Mg II 2798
